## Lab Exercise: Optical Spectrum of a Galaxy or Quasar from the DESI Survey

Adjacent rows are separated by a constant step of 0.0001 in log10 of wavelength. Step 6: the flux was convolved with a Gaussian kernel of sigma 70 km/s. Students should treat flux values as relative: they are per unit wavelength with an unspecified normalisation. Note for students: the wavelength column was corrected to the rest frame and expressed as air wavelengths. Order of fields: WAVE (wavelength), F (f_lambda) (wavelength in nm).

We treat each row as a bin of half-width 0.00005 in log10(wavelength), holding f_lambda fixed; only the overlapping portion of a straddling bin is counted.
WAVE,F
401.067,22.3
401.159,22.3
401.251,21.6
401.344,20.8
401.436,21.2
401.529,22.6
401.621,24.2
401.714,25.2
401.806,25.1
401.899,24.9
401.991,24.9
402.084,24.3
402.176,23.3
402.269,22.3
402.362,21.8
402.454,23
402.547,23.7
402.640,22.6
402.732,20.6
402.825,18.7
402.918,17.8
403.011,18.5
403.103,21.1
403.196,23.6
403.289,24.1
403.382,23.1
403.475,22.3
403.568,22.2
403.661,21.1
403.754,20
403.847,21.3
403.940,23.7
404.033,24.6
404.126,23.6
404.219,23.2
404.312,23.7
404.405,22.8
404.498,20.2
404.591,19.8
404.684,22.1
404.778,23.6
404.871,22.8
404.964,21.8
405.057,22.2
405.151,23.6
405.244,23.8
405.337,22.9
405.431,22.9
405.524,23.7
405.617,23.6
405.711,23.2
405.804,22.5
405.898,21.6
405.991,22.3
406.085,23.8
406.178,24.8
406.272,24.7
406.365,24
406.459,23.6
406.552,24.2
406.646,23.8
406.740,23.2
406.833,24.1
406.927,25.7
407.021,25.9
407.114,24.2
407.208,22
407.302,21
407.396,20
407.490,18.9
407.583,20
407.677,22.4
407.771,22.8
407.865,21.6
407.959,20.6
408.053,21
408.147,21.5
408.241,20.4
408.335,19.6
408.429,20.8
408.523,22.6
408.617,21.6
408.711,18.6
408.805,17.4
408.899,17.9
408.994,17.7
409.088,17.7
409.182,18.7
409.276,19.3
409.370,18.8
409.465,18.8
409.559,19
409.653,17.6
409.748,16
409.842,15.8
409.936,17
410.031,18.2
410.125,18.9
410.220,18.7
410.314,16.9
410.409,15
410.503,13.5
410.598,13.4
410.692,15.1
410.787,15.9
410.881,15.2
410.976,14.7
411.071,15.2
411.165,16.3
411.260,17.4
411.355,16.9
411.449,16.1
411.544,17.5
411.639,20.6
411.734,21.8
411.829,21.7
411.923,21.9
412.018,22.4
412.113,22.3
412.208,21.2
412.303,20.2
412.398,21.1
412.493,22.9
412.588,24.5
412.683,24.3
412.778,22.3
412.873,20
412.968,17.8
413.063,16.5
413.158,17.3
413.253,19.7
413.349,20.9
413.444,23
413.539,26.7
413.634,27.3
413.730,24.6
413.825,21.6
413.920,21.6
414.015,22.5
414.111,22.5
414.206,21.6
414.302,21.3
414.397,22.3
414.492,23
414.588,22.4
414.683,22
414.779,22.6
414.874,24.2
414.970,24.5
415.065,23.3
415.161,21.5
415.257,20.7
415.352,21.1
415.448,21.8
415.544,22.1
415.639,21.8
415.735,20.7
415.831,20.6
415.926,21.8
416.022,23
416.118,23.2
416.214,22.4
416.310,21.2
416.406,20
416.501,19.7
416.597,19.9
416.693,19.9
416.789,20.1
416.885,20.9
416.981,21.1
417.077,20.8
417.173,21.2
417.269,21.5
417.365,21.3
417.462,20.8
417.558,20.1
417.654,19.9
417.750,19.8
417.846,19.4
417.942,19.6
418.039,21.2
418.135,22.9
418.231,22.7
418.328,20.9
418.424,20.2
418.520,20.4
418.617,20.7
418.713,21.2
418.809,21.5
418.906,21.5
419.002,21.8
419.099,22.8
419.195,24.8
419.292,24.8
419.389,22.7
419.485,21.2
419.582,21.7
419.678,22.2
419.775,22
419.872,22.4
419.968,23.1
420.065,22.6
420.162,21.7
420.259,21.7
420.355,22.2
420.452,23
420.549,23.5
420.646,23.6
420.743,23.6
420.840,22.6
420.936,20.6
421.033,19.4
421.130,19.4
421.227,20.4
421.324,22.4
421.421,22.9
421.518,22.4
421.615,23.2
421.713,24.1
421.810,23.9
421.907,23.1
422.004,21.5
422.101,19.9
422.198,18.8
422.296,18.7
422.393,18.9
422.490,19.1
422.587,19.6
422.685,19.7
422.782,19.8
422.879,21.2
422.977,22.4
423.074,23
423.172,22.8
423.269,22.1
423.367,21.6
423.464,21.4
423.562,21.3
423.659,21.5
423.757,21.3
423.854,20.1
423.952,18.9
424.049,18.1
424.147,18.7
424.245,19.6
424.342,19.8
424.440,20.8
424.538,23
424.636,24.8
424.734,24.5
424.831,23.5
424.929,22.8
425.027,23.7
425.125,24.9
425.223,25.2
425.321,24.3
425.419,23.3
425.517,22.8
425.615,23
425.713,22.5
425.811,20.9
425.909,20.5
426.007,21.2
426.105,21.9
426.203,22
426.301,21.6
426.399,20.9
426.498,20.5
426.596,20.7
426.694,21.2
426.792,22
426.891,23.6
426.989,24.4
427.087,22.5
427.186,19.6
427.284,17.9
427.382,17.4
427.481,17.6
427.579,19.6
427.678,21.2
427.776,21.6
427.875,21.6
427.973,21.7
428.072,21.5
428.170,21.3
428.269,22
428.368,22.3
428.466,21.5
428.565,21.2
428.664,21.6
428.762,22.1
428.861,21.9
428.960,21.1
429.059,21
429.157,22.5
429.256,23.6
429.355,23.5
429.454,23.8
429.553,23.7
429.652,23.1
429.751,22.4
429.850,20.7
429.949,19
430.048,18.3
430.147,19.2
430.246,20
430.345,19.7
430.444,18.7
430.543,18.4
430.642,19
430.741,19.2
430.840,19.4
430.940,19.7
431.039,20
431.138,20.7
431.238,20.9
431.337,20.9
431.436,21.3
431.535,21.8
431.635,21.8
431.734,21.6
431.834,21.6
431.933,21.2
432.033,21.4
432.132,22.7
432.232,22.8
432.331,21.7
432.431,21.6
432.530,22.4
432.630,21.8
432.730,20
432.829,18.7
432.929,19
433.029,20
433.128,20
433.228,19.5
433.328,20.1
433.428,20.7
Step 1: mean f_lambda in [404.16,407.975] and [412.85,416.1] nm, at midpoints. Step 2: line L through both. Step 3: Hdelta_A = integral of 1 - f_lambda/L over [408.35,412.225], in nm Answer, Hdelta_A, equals 0.74 nm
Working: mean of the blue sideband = 22.8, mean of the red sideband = 21.9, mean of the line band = 18.1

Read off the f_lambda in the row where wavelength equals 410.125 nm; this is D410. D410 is 18.9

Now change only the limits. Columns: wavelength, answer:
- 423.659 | 21.5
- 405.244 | 23.8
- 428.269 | 22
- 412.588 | 24.5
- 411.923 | 21.9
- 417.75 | 19.8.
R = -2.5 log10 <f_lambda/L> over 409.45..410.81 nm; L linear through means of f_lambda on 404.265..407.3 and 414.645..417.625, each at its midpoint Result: 0.33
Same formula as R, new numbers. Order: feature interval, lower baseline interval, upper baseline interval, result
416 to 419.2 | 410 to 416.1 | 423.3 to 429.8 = -0.010 mag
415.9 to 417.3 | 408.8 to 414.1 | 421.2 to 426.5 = -0.046 mag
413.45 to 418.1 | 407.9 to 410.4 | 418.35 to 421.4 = -0.050 mag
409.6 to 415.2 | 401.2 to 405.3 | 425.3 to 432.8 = 0.104 mag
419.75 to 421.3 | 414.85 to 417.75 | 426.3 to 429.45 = -0.033 mag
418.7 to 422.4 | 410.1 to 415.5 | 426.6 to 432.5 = -0.068 mag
